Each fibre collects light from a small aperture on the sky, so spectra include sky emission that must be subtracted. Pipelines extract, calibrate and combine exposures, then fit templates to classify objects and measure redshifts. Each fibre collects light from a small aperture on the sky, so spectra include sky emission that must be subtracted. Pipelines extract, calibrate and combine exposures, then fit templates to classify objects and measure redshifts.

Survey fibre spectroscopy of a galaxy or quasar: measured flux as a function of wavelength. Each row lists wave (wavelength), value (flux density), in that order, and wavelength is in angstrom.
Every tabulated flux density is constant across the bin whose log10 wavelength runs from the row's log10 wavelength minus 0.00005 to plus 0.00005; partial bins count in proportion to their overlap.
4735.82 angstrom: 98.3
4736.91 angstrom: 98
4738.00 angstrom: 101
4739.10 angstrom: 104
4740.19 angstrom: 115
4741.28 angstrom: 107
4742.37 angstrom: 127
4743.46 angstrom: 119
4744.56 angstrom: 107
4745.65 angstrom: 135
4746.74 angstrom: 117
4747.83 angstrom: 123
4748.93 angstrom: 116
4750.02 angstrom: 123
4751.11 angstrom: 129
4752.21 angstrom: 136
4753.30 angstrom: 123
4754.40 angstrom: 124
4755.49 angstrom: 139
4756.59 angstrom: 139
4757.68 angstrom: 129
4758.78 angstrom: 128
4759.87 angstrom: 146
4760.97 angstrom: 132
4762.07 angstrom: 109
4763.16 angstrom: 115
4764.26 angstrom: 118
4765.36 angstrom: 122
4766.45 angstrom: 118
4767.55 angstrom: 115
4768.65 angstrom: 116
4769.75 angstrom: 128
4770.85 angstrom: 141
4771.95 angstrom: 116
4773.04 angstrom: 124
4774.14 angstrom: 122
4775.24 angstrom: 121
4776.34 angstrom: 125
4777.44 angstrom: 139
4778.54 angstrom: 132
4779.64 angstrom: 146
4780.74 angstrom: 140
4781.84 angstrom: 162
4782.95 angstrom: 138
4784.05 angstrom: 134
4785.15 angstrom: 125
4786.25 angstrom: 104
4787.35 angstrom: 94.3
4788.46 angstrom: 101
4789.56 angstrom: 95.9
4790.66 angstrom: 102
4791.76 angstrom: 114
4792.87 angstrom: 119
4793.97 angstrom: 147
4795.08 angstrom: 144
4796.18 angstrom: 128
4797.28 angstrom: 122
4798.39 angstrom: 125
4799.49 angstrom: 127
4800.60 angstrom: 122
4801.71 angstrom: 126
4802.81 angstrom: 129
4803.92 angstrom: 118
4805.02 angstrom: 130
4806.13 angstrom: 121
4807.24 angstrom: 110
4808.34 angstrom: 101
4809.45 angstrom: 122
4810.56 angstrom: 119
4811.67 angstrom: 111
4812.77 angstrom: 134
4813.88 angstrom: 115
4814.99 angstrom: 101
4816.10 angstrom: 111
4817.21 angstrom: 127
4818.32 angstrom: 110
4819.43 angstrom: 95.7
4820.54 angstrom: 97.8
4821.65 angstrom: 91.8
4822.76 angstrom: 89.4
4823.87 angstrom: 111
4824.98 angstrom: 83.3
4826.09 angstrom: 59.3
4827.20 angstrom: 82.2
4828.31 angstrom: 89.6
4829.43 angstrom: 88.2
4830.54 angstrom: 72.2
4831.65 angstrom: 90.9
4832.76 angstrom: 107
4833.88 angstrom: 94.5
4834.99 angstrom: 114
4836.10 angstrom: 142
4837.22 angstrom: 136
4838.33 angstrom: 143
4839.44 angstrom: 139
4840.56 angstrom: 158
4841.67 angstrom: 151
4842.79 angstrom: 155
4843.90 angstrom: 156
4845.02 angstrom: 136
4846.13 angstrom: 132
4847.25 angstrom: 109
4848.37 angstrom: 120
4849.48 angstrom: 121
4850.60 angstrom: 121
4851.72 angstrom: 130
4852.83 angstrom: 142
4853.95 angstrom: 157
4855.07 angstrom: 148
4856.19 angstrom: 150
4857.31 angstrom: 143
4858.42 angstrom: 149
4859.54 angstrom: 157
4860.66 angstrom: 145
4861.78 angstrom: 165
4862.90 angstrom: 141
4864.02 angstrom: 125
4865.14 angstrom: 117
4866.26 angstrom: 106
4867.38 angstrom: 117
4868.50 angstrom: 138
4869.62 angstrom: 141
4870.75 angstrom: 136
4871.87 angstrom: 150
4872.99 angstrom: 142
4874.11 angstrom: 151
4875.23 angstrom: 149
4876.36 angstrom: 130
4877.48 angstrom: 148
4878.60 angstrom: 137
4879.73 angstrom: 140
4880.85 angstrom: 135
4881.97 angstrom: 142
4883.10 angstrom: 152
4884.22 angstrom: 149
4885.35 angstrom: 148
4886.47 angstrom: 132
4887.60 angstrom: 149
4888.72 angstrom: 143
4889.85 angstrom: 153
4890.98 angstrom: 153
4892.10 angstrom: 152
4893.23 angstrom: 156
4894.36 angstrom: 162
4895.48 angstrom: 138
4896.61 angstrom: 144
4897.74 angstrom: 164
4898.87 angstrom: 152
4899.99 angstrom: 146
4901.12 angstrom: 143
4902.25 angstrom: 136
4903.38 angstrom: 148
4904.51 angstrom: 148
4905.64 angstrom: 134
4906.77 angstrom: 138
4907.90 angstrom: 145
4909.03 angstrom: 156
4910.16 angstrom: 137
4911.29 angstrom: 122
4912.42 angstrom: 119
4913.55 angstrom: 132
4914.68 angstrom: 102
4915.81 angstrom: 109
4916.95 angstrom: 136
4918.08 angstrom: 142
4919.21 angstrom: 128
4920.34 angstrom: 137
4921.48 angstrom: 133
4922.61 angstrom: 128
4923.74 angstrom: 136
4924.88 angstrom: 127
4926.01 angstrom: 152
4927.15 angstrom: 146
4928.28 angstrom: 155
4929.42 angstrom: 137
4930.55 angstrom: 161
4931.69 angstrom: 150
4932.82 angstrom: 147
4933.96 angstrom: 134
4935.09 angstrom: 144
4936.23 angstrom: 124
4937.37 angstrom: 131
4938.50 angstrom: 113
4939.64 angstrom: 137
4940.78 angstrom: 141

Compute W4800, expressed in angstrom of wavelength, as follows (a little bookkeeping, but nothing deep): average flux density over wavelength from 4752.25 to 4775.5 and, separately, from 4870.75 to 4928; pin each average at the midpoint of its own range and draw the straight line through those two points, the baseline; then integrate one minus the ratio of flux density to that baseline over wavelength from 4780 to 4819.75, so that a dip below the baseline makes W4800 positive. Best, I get 2.8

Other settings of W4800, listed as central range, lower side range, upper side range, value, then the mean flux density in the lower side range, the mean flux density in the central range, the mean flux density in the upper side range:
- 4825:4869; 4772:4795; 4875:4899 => 3.8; 124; 126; 147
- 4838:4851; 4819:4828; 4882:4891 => -3.5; 88.8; 137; 147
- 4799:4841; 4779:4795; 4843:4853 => 5.4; 124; 111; 130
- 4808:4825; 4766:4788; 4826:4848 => 1.9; 127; 108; 119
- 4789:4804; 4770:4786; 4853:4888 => 1.3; 133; 123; 142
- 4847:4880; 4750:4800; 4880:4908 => 0.8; 126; 138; 146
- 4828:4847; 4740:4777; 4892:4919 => 1.2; 124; 124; 140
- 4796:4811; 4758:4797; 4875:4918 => 0.8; 125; 121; 141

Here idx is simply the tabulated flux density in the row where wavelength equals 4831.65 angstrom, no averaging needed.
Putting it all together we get 90.9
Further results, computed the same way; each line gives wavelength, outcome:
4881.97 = 142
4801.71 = 126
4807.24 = 110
